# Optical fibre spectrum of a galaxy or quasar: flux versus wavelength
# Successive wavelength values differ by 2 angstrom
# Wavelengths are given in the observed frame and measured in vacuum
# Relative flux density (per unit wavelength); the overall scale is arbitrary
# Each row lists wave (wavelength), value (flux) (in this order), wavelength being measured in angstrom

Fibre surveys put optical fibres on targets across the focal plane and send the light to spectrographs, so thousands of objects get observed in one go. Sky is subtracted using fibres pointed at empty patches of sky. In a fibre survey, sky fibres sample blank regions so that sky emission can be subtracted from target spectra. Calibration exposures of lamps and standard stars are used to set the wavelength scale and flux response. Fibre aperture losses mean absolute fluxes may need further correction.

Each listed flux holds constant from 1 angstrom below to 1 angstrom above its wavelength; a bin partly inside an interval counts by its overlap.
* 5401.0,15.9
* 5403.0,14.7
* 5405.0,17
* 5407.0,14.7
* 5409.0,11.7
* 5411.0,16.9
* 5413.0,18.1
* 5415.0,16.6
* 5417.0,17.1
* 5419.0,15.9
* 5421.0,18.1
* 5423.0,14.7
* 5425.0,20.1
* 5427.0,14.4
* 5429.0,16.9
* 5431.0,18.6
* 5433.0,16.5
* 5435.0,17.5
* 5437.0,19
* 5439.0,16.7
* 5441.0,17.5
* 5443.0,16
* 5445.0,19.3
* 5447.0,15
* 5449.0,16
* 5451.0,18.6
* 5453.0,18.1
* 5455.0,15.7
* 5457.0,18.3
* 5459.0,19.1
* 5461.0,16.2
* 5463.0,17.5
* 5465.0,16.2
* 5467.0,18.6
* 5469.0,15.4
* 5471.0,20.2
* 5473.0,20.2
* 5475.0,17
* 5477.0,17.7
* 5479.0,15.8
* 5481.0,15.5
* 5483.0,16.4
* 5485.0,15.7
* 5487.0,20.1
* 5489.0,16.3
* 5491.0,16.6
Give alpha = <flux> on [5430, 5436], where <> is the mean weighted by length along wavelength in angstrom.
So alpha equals 17.5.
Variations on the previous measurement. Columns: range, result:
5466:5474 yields 18.6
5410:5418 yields 17.2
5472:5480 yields 17.7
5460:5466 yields 16.6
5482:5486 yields 16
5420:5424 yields 16.4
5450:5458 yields 17.7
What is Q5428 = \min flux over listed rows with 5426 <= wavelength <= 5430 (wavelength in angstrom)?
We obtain 14.4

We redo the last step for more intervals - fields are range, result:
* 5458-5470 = 15.4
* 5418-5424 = 14.7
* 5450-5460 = 15.7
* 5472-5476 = 17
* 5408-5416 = 11.7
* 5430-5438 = 16.5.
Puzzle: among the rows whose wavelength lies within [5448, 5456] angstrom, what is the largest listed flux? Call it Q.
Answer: 18.6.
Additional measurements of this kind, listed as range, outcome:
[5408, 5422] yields 18.1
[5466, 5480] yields 20.2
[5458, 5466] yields 19.1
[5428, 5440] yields 19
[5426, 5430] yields 16.9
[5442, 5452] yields 19.3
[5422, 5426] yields 20.1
